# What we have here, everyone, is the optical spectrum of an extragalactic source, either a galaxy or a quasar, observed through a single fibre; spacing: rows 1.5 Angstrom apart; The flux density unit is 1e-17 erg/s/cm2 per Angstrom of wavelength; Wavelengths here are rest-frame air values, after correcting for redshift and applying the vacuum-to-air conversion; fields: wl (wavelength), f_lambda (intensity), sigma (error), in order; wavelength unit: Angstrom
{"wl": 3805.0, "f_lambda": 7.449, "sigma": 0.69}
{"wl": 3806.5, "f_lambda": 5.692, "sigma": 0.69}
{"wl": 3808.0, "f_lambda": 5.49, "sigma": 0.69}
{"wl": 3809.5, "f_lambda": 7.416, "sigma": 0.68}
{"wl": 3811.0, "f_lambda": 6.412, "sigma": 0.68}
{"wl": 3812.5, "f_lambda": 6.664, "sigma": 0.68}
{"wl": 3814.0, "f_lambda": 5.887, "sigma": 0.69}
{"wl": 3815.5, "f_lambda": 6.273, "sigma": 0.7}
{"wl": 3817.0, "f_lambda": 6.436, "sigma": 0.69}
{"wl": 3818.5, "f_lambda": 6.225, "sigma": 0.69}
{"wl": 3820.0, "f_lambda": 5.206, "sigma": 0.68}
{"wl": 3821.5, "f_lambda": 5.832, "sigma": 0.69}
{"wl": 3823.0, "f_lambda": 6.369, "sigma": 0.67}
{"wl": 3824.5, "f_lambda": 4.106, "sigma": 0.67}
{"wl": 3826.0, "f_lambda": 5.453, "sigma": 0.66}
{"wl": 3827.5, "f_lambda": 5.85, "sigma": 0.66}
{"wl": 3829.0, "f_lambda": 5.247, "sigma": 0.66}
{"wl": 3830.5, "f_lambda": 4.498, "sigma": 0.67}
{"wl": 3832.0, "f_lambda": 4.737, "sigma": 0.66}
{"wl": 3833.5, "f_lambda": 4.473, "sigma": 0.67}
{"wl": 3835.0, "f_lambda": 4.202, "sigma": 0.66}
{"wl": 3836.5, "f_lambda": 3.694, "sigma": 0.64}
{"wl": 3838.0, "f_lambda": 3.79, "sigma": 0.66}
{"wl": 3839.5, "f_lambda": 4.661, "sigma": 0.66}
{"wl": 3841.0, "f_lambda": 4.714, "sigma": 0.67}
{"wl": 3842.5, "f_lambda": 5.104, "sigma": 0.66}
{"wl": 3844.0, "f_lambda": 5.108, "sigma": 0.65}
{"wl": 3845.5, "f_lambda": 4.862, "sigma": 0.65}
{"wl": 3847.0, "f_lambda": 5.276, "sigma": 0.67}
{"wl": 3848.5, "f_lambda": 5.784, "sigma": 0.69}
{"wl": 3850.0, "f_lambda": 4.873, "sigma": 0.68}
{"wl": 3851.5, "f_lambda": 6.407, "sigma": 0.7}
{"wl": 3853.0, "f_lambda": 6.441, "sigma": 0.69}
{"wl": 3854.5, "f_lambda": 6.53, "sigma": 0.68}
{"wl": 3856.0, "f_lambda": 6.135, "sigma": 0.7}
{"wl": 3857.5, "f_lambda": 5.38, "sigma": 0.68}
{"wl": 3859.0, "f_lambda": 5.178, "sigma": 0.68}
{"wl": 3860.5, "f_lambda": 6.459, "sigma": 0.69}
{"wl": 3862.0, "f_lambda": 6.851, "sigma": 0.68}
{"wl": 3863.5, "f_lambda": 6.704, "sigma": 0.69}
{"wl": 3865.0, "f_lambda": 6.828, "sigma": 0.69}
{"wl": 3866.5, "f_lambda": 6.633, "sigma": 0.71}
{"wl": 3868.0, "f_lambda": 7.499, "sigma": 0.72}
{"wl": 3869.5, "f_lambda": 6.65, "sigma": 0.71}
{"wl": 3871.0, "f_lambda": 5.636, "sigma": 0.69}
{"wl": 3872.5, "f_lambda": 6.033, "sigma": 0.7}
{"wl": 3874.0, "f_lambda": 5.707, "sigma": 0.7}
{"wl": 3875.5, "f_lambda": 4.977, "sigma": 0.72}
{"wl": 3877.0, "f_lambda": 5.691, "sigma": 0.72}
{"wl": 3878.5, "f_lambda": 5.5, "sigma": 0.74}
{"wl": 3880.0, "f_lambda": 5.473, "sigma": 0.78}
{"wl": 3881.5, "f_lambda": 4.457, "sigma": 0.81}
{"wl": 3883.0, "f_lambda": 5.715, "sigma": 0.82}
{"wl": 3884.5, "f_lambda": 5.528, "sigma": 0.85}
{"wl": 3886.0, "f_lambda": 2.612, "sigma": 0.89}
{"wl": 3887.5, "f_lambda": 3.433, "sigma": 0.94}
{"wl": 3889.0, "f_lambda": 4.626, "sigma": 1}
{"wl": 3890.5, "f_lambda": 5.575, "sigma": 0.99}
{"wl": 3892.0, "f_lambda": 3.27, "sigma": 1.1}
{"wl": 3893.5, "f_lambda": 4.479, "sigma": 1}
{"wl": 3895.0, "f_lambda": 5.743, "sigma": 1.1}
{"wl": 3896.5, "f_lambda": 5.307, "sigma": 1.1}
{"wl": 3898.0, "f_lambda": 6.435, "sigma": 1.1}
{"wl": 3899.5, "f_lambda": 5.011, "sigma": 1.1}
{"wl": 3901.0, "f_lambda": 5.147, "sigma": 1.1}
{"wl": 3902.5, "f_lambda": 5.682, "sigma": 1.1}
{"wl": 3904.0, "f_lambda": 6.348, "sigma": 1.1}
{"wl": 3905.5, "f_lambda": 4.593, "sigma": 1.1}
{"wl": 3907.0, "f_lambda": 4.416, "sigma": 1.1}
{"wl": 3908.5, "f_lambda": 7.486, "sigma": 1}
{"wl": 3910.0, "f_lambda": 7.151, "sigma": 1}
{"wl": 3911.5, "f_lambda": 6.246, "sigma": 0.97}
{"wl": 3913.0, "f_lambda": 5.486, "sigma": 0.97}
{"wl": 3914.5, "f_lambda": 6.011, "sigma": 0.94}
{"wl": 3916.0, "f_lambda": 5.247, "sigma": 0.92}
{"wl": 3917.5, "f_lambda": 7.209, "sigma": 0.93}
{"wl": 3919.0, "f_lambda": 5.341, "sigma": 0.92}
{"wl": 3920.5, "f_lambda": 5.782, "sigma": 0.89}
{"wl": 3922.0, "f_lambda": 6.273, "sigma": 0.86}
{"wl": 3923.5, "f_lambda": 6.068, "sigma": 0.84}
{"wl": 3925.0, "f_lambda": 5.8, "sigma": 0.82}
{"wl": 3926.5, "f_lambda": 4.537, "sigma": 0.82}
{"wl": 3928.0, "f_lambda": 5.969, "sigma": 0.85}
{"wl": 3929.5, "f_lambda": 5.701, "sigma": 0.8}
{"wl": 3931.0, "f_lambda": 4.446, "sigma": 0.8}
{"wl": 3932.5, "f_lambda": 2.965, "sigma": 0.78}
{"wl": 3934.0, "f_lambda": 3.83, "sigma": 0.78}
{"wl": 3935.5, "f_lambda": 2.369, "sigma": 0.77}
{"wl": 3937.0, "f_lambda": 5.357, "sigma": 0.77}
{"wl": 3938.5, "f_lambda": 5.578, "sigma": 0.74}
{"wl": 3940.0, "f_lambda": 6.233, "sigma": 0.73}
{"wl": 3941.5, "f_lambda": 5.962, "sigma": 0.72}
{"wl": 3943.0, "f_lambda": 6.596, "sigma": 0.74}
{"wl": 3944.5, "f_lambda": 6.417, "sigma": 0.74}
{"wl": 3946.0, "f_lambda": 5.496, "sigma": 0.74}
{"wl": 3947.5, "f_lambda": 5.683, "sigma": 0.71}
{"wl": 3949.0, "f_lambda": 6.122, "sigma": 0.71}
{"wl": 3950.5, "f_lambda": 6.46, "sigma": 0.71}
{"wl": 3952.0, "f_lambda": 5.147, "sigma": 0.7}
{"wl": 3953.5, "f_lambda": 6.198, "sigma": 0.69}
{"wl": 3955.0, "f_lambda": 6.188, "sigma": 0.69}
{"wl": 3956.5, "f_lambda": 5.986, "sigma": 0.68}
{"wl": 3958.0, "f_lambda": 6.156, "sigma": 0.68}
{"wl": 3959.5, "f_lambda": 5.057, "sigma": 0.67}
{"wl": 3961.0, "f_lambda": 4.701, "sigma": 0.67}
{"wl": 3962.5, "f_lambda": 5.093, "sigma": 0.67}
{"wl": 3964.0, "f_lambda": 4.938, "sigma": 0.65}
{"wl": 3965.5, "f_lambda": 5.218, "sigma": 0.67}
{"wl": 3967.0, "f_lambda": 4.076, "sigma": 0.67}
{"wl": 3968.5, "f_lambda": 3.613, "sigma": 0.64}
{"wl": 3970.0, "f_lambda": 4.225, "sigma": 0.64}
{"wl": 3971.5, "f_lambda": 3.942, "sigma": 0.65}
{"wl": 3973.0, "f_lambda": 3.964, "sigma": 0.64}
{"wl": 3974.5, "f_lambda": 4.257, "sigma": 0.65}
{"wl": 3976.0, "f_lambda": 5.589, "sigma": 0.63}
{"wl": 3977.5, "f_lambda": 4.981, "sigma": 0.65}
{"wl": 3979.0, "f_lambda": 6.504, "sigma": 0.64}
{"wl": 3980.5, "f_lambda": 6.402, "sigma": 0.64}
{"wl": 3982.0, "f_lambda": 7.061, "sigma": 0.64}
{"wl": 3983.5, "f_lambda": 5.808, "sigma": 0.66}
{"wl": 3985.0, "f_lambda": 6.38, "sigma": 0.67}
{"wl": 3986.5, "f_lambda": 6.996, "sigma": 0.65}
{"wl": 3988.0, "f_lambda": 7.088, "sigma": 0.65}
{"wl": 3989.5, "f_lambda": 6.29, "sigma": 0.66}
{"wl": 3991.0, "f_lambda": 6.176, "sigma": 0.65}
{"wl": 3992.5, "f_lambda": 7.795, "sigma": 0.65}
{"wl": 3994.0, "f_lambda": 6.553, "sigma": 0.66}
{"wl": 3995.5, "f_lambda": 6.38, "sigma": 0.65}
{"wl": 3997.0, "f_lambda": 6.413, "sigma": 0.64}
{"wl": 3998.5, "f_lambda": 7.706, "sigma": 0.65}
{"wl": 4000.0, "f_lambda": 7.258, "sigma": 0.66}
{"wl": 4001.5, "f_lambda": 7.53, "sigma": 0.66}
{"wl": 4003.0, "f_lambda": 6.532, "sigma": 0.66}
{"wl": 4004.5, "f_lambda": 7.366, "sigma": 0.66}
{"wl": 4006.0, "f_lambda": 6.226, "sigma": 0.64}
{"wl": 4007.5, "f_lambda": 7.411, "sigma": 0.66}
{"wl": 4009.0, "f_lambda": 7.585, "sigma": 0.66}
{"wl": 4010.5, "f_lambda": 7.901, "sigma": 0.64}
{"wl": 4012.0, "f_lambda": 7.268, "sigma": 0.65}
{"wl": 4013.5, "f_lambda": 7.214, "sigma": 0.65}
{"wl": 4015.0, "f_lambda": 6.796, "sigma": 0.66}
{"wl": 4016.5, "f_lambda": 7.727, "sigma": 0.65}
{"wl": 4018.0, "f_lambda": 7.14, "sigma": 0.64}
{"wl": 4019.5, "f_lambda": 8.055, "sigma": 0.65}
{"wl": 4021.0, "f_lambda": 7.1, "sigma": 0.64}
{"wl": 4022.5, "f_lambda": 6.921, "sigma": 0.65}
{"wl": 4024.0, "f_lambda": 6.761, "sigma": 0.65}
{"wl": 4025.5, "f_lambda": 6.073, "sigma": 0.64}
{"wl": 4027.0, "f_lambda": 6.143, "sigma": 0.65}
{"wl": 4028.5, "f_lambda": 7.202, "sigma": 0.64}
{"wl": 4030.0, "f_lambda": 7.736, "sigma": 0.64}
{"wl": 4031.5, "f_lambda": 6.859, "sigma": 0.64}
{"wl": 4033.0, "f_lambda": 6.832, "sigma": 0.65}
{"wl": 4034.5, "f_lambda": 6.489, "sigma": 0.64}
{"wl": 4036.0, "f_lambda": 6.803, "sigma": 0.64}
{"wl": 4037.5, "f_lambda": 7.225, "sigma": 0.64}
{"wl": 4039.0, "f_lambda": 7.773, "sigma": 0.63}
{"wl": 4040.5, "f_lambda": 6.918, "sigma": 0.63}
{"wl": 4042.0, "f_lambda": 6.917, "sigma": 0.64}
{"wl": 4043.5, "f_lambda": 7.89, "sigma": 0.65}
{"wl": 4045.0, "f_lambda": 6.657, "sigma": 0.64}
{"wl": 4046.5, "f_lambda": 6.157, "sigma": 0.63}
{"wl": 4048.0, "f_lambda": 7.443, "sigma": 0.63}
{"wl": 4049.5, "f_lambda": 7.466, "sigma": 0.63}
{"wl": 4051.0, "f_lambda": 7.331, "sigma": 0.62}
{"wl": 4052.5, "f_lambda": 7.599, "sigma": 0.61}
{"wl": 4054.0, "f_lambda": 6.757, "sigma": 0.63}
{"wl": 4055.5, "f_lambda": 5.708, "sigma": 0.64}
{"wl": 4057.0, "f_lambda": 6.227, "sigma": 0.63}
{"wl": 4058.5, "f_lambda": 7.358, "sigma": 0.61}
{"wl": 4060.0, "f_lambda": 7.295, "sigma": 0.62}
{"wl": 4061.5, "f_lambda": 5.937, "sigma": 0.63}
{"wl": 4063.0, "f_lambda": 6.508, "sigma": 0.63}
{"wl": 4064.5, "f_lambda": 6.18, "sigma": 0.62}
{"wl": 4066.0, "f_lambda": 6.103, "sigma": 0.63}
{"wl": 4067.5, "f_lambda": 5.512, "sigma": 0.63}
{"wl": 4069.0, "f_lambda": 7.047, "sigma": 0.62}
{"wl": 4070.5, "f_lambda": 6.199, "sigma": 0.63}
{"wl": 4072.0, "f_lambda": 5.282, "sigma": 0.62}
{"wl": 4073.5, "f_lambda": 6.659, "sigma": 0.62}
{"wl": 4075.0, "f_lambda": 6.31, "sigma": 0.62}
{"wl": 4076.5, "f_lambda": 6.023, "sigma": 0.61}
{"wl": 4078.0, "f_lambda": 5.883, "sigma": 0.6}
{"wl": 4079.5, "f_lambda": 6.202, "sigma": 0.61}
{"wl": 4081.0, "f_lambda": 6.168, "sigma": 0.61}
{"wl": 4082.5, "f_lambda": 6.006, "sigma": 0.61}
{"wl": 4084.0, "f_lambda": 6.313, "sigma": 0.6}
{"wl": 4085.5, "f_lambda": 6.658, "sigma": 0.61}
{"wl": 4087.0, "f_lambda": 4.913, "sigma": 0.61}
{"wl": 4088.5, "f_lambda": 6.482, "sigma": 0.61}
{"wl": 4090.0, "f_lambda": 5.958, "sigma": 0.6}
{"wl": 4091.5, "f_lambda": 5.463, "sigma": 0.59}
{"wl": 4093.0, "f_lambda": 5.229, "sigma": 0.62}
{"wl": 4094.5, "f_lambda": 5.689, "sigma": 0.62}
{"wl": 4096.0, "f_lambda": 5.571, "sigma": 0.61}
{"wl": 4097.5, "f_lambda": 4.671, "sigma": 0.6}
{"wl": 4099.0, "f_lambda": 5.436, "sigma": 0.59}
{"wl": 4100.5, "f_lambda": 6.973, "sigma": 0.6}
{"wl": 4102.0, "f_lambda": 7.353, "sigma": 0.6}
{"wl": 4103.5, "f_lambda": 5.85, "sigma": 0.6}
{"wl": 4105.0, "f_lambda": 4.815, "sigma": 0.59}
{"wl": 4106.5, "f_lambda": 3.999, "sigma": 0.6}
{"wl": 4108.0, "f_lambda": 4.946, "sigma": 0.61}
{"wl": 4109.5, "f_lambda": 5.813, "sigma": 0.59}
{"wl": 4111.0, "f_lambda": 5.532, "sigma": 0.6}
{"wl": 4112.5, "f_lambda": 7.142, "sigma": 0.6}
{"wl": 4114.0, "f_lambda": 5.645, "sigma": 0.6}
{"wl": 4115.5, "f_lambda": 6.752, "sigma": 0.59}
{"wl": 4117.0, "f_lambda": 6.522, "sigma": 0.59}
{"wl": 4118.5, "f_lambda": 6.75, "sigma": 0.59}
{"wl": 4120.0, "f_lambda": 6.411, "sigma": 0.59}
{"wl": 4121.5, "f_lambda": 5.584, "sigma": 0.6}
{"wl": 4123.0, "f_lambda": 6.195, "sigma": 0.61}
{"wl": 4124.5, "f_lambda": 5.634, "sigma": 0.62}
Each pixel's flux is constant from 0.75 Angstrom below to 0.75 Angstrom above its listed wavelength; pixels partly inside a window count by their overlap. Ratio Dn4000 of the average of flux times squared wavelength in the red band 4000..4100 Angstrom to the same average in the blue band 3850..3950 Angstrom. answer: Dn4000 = 1.28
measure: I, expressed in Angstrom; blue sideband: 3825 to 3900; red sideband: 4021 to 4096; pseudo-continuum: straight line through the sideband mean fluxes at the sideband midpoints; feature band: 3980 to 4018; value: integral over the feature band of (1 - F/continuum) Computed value -5.0 Angstrom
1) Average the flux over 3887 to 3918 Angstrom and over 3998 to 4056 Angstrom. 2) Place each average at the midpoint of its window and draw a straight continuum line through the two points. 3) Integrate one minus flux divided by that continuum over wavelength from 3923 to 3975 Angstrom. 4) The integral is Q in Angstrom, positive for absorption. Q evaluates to 7.8 Angstrom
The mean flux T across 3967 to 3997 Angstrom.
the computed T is 5.76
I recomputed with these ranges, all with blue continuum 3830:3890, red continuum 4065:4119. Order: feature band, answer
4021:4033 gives -2.2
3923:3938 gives 2.3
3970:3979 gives 1.5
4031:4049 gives -3.7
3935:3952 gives -0.3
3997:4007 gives -2.3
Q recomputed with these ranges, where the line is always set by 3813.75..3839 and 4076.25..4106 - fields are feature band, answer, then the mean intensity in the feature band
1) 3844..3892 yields -3.0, 5.61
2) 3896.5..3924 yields -2.4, 5.87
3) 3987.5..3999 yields -2.4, 6.77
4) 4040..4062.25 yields -4.4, 6.91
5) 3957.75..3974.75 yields 3.0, 4.57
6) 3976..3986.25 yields -1.1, 6.18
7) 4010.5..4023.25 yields -3.7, 7.31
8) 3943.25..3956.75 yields -1.2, 5.99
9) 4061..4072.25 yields -0.6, 6.14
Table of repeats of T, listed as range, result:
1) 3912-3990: 5.48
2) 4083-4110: 5.68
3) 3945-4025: 6.22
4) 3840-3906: 5.51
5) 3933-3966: 5.47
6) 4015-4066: 6.93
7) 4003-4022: 7.28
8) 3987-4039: 7.03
